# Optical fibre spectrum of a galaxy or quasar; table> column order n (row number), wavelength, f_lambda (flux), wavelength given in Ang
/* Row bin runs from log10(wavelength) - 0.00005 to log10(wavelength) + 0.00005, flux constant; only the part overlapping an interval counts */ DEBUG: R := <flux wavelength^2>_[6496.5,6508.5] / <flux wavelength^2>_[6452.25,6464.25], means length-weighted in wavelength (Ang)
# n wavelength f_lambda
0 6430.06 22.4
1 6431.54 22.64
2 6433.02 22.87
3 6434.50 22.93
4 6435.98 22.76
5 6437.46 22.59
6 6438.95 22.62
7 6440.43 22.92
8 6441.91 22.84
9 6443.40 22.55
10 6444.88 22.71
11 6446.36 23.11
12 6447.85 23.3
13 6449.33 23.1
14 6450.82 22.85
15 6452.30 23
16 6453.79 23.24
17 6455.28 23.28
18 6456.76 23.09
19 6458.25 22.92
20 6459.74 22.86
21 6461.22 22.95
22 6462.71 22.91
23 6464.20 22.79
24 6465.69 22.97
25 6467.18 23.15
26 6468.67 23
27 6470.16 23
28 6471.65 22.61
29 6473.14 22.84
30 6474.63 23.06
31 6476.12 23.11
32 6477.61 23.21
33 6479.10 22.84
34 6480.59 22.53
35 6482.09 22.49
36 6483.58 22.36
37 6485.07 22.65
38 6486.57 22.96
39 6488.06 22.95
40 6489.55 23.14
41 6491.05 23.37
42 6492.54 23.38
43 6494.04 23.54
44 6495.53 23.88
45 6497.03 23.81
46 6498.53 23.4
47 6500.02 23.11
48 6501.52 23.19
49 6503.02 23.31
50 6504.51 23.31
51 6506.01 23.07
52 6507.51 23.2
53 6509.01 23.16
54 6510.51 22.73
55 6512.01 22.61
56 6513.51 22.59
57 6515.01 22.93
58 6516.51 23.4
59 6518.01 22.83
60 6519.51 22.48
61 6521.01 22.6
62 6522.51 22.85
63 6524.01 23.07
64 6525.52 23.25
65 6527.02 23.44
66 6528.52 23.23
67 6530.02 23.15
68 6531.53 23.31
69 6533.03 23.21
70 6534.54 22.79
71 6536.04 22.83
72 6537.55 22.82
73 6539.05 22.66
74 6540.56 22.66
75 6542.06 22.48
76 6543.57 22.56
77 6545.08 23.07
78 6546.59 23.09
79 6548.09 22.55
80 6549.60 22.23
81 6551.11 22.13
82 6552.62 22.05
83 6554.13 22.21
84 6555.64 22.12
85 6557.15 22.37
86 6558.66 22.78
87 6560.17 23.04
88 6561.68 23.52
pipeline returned 1.03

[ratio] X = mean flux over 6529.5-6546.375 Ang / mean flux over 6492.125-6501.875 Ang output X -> 0.97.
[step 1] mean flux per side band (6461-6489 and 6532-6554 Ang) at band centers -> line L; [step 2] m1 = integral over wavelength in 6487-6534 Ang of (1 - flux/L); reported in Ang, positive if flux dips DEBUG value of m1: -0.8 Ang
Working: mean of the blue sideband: 22.9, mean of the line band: 23.1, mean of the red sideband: 22.6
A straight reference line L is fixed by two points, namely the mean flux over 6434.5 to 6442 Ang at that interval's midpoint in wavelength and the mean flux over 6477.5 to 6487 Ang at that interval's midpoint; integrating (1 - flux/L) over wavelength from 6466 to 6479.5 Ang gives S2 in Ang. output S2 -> -0.2 Ang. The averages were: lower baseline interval 22.8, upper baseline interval 22.7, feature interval 23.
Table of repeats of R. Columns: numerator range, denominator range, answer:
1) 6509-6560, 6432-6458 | 1.02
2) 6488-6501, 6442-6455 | 1.03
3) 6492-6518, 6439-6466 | 1.03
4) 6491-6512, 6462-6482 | 1.03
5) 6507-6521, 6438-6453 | 1.02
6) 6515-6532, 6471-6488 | 1.02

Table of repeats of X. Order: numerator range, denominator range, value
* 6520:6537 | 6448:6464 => 1.00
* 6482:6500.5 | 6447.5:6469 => 1.01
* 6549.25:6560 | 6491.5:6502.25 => 0.95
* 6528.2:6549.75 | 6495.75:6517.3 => 0.99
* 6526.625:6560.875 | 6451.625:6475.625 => 0.99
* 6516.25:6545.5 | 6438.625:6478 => 1.00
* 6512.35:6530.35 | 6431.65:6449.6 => 1.01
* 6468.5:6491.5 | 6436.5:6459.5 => 1.00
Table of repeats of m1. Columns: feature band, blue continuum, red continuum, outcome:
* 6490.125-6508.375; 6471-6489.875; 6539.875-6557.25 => -0.5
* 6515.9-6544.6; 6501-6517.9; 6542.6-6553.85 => -0.2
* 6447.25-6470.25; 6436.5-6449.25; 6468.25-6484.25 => -0.2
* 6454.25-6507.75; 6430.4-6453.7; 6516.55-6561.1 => -0.6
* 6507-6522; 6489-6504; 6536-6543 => 0.2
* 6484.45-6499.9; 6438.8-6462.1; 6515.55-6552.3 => -0.3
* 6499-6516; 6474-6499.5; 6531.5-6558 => -0.1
